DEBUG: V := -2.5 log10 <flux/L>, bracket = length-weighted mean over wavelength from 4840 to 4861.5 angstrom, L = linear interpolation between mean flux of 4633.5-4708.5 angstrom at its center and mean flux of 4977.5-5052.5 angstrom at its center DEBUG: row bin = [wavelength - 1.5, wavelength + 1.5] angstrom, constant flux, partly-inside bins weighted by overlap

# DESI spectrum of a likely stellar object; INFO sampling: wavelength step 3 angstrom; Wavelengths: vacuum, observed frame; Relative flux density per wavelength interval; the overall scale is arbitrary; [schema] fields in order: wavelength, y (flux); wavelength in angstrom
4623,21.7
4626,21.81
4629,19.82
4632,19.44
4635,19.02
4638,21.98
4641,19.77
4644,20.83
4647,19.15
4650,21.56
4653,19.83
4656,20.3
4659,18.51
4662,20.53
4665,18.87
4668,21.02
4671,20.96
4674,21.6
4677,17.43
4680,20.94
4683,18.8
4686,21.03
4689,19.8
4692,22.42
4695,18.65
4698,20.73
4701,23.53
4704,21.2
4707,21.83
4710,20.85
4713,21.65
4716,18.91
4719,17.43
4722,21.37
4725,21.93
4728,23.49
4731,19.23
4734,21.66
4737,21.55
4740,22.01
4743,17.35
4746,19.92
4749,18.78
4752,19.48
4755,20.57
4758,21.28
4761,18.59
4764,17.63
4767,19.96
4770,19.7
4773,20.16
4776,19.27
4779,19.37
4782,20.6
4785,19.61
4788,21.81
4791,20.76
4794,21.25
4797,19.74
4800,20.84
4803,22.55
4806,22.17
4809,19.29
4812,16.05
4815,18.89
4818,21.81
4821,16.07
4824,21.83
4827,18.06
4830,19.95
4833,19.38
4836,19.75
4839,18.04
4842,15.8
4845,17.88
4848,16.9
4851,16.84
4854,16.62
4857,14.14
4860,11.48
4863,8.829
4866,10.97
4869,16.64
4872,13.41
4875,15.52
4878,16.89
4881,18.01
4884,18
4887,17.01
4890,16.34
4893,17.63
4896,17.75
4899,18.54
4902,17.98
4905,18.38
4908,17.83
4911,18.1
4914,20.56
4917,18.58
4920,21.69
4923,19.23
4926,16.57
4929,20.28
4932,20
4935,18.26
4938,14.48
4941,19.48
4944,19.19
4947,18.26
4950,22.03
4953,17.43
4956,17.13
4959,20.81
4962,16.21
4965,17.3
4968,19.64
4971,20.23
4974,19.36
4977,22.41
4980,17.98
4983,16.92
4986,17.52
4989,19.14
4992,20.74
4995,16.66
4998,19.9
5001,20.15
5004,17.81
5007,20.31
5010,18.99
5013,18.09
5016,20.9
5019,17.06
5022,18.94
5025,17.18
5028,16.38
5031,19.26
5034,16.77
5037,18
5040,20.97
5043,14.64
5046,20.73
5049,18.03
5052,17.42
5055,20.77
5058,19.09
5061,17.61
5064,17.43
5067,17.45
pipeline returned 0.23 mag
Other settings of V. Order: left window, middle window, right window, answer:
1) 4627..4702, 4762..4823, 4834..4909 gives -0.12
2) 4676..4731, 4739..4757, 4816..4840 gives 0.03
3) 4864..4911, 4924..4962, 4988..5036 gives -0.06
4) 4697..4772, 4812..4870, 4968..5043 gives 0.18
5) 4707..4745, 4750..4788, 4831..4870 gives -0.05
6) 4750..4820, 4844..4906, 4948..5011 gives 0.22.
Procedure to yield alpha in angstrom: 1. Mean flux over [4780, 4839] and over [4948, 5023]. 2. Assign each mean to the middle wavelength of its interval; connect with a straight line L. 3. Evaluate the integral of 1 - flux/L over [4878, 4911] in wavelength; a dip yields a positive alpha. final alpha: 3.0 angstrom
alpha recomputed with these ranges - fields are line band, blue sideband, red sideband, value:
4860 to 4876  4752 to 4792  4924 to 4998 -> 5.3 angstrom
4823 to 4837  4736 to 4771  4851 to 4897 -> -2.3 angstrom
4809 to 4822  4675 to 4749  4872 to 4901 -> 0.1 angstrom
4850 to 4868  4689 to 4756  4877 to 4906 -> 5.0 angstrom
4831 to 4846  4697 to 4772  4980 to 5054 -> 1.1 angstrom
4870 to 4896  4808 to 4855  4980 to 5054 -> 2.4 angstrom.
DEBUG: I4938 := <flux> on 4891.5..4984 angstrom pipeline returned 18.7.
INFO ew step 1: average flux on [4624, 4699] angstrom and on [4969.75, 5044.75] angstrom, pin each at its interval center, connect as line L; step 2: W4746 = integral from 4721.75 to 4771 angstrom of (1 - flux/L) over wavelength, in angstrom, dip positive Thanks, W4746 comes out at -1.0 angstrom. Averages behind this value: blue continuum 20.2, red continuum 18.7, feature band 20.2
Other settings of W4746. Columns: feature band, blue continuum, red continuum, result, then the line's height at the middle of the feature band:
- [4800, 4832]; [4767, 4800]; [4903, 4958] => 0.32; 19.9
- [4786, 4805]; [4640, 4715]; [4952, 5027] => -1.27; 19.8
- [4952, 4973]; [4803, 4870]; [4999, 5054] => -0.44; 18.1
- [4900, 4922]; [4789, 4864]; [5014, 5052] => -0.92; 18.3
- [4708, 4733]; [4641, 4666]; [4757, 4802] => -0.81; 20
